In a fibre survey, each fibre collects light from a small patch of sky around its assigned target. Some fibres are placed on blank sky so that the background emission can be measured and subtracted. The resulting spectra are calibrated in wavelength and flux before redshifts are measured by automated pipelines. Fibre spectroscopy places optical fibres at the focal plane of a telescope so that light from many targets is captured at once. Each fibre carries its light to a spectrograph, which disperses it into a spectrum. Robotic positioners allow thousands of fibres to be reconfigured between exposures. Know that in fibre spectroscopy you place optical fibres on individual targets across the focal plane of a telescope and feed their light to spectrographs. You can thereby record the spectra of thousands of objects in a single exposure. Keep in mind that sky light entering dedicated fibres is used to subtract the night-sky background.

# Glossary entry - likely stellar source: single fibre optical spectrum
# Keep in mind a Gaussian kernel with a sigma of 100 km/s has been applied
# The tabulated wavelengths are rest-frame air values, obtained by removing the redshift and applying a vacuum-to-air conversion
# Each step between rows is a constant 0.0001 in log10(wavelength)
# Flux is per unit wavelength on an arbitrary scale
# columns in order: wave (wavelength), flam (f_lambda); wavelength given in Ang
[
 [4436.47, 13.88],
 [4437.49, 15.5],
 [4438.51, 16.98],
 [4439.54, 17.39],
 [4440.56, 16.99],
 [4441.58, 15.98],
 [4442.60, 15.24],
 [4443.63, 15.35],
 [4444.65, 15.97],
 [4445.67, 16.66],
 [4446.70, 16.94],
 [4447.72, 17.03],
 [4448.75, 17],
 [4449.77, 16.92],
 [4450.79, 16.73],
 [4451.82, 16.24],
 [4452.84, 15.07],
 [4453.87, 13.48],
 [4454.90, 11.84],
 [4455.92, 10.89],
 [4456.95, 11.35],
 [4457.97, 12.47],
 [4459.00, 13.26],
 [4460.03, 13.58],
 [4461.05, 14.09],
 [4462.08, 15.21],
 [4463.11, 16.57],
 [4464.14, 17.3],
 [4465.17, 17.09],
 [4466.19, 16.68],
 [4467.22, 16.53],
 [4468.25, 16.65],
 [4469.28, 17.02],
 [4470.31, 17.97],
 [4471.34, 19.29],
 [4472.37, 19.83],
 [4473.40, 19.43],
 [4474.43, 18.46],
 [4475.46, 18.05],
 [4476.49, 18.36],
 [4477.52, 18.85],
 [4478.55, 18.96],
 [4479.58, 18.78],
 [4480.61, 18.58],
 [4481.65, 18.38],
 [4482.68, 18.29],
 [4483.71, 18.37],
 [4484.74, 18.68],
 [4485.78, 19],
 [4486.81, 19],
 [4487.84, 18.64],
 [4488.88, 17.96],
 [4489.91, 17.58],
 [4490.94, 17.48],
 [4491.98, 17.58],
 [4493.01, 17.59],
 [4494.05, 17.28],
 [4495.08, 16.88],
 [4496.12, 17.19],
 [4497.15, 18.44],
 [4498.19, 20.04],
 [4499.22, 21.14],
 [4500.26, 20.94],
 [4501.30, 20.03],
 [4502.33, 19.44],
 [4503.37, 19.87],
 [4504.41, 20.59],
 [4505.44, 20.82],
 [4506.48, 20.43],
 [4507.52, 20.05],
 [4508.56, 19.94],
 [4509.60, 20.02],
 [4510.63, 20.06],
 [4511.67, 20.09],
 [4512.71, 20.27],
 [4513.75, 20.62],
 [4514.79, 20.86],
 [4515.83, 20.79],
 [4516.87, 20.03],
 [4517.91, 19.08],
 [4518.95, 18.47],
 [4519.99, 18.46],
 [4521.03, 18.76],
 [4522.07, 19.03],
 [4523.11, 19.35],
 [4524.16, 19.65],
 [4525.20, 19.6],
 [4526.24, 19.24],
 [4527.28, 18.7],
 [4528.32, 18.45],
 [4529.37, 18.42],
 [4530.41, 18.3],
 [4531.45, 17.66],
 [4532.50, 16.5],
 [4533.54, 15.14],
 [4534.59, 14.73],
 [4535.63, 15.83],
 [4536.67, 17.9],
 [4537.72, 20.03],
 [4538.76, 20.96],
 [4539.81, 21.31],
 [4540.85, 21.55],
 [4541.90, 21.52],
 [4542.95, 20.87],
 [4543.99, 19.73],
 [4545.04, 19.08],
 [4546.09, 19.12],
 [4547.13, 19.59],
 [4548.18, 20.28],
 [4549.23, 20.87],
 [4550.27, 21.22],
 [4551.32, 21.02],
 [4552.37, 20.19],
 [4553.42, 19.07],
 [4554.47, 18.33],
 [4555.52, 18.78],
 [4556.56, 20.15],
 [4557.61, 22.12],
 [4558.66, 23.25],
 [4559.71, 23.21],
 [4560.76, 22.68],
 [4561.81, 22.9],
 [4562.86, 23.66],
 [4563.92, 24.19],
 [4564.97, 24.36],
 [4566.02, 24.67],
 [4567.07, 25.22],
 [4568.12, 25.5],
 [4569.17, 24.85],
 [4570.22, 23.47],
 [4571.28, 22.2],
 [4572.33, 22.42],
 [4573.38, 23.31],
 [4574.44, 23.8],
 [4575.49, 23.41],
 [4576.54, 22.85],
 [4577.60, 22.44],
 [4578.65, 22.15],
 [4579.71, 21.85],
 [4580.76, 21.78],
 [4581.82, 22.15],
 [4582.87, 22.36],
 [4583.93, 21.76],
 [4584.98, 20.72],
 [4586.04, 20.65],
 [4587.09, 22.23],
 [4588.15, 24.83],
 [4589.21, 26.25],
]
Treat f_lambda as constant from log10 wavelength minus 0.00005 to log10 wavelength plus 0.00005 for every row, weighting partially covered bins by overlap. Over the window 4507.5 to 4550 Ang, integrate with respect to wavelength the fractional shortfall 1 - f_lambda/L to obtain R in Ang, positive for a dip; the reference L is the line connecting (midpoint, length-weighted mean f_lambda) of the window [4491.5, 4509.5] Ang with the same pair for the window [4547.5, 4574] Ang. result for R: 2.9 Ang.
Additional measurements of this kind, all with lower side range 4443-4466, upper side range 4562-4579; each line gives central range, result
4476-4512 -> -2.0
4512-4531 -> 0.6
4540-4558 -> 1.5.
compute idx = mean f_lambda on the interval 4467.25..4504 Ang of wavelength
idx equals 18.5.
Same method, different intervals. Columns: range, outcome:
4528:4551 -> 19.1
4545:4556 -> 19.8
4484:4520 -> 19.3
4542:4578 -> 22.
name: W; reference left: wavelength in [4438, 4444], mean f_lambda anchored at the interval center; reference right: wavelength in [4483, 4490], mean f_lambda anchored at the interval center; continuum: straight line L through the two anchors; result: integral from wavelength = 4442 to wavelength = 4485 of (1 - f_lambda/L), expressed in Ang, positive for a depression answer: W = 2.3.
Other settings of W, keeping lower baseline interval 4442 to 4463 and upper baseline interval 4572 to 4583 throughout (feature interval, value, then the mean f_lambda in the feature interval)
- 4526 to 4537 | 1.35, 17.3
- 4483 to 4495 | -0.70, 18.1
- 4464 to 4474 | -1.24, 17.8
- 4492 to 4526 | -2.24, 19.5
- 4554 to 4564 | -0.18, 21.8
